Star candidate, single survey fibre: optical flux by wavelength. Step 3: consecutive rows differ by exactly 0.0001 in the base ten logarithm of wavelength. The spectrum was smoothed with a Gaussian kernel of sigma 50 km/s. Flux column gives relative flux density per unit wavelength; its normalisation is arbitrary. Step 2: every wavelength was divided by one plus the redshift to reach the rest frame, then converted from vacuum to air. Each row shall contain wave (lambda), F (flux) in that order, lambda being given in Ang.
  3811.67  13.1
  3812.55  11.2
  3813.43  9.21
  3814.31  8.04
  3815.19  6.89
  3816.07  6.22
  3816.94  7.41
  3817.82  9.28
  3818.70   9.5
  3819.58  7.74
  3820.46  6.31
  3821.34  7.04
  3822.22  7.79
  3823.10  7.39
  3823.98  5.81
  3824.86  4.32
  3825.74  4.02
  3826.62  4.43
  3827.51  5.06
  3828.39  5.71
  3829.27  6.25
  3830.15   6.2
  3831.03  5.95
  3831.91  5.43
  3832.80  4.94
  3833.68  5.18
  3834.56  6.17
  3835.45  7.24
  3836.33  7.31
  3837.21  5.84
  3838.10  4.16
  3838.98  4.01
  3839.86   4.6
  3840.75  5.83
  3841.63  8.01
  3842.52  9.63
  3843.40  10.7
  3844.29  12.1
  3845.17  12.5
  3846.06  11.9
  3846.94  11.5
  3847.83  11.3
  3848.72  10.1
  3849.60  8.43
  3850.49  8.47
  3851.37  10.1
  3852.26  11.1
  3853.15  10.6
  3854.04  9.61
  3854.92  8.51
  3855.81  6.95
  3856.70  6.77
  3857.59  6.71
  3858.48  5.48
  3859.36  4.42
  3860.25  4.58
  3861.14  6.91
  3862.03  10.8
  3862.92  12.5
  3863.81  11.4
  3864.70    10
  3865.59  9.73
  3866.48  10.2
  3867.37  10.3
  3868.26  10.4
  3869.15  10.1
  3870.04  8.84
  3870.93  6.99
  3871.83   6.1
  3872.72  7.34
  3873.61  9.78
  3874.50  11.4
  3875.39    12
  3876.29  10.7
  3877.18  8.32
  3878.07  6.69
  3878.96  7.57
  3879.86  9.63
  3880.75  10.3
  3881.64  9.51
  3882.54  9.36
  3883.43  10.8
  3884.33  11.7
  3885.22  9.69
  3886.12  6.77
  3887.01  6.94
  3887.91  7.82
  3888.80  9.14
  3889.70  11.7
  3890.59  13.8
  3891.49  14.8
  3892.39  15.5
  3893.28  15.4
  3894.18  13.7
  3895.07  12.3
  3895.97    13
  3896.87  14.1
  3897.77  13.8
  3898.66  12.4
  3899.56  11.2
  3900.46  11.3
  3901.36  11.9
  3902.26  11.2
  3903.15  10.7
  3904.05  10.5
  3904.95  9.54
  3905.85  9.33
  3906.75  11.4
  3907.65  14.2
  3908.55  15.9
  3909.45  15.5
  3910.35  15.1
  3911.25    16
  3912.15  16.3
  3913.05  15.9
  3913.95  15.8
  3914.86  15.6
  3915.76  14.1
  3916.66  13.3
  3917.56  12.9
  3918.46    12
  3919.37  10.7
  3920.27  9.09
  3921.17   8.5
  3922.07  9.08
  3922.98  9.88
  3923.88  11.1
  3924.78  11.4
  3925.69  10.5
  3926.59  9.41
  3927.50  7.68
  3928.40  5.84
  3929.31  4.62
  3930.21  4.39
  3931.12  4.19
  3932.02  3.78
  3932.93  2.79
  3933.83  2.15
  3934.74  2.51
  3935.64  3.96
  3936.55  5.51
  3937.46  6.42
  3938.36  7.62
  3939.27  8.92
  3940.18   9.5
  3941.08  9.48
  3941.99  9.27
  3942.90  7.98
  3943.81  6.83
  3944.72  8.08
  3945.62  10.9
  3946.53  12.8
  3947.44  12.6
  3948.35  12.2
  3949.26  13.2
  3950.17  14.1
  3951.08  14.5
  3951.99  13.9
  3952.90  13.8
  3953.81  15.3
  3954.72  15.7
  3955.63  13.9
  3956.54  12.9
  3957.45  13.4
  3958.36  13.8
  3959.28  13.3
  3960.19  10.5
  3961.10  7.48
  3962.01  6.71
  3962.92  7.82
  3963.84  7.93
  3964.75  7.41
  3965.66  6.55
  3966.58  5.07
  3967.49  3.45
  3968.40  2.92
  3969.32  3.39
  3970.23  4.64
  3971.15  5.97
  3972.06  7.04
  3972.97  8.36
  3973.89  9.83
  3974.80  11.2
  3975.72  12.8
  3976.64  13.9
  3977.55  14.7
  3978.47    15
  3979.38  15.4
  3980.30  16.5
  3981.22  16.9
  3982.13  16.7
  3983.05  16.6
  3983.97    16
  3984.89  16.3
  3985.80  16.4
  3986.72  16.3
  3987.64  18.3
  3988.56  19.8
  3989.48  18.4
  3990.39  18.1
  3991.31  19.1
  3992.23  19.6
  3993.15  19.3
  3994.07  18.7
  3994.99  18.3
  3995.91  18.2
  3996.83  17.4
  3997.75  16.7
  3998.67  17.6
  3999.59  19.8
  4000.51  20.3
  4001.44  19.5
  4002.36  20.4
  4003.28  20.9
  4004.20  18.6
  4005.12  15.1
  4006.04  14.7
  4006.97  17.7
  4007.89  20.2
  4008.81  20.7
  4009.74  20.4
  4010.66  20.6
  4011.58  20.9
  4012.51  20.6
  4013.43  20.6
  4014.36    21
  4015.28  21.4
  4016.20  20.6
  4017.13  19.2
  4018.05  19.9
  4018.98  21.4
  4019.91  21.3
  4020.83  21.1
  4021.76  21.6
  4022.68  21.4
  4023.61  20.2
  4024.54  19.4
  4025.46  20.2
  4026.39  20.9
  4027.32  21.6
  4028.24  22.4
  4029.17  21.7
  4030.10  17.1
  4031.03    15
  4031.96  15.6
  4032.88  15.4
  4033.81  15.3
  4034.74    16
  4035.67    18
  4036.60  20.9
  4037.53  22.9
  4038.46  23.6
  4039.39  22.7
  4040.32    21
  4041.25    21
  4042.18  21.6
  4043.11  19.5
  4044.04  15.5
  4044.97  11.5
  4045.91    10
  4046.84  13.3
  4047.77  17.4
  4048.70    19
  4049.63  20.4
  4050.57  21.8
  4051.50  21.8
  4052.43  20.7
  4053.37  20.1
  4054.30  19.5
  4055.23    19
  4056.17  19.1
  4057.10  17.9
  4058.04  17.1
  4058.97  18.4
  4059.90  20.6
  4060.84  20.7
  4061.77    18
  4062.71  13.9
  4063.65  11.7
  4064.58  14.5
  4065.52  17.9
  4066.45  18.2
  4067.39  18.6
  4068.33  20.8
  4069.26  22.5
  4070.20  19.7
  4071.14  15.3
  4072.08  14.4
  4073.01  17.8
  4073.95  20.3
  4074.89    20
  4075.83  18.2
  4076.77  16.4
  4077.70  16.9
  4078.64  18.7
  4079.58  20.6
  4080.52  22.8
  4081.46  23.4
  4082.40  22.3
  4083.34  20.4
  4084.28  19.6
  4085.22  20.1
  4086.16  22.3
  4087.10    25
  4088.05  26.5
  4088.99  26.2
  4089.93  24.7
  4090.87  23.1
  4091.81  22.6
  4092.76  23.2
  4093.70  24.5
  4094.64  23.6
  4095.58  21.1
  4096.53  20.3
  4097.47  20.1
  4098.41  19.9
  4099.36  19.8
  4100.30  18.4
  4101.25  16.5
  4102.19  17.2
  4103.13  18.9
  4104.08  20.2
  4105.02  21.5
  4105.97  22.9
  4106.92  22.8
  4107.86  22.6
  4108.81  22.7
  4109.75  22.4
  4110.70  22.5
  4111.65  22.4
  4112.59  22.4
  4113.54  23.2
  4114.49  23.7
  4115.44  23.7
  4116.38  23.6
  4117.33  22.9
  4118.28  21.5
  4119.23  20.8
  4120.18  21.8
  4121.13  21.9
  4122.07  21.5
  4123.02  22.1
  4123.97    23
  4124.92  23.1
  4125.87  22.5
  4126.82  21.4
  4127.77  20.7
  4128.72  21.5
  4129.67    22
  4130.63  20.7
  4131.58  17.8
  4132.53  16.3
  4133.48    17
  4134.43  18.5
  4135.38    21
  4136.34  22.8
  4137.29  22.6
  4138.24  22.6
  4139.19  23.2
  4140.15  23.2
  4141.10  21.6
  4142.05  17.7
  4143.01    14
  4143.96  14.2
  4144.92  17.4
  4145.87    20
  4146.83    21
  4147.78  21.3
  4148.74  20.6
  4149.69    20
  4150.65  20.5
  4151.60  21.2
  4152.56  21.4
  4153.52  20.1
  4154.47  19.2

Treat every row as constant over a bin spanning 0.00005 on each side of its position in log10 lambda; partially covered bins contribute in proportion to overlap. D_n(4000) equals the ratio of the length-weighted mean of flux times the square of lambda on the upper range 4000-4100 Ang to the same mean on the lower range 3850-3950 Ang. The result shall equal 2.1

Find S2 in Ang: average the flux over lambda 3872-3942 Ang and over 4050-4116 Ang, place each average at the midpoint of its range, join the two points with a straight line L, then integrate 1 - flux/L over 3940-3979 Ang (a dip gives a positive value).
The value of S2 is 8.8 Ang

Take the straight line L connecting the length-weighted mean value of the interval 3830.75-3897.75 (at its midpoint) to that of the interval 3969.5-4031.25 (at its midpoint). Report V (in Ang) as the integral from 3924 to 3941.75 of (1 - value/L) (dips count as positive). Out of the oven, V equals 9.2 Ang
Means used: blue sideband 9.25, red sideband 17.7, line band 6.48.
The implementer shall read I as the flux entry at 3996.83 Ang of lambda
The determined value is 17.4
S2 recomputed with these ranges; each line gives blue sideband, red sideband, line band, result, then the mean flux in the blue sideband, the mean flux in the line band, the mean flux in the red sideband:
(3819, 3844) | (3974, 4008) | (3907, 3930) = 0.34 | 6.23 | 11.9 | 17.2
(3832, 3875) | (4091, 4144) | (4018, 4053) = -4.07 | 8.47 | 19.2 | 21.2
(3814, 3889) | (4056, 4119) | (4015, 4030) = -3.26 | 8.14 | 20.8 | 20.5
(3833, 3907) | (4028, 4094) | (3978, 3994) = -1.90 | 9.59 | 17.4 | 19.3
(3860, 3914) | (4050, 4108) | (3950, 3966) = 3.06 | 11.1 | 11.6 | 20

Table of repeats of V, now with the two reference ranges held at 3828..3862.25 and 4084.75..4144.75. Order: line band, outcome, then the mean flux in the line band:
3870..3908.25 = -2.76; 10.7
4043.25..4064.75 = 0.92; 17.5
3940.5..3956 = 1.19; 12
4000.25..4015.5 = -3.43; 19.6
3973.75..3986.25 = -0.35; 15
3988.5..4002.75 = -3.18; 18.8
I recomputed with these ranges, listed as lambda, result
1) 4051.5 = 21.8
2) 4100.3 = 18.4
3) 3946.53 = 12.8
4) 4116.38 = 23.6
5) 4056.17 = 19.1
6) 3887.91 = 7.82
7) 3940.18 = 9.5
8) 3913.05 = 15.9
